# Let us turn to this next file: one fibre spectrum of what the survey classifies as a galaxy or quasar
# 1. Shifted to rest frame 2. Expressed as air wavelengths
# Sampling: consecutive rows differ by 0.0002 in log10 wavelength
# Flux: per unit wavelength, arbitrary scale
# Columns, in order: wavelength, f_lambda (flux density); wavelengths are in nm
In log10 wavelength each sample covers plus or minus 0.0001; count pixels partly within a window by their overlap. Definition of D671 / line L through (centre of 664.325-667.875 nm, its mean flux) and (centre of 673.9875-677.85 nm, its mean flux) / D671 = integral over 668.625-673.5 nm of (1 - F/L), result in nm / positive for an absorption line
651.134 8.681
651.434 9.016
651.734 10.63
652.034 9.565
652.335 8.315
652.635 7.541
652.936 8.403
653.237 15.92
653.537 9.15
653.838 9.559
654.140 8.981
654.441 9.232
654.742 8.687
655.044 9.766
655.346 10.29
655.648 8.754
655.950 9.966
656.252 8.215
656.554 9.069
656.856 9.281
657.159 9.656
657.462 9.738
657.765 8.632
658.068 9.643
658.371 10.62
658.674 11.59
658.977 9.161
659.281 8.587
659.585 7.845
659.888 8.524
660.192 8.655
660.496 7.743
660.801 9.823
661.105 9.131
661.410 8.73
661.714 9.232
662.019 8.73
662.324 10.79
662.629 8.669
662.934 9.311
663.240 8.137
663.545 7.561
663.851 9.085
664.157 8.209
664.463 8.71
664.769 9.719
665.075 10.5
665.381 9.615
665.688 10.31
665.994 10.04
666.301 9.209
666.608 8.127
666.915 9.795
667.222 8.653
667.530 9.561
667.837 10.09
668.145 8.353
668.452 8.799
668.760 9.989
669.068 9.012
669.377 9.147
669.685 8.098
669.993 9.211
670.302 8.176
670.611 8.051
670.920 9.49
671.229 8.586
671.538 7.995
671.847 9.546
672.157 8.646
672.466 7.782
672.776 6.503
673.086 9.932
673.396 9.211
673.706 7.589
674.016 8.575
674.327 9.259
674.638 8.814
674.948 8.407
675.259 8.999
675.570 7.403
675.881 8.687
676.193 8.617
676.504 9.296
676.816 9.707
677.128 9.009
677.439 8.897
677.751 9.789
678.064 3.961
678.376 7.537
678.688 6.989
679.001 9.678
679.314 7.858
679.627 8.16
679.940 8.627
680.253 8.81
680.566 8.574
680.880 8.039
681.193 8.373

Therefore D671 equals 0.26 nm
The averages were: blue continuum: 9.51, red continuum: 8.88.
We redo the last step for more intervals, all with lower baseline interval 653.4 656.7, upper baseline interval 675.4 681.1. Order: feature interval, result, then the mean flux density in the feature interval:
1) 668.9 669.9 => -0.01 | 8.8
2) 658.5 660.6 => 0.03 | 8.92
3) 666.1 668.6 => -0.10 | 9.09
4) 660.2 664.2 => 0.04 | 8.87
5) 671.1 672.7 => 0.03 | 8.41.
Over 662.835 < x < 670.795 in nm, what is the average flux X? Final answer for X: 9.06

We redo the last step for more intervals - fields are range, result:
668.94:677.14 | 8.65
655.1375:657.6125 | 9.38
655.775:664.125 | 9.1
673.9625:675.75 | 8.58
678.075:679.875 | 7.75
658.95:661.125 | 8.63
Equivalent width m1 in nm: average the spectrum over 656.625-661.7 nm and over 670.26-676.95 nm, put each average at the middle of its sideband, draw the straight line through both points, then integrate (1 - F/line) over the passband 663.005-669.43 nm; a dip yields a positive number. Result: -0.19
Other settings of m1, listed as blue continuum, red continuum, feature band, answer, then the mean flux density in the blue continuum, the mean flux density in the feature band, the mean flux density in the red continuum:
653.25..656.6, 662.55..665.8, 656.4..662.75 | 0.043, 9.52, 9.23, 9.07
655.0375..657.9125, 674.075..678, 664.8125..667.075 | -0.150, 9.31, 9.66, 8.78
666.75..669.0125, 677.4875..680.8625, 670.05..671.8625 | 0.071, 9.3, 8.6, 8.03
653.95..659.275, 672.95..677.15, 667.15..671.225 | 0.025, 9.46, 8.96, 8.81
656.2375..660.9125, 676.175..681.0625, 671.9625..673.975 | 0.061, 9.2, 8.32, 8.34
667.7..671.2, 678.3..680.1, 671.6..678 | -0.111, 8.93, 8.65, 8.17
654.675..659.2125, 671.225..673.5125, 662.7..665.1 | 0.069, 9.54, 8.81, 8.51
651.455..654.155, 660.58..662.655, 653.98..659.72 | 0.119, 9.79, 9.36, 9.29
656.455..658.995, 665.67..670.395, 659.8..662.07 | 0.173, 9.75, 8.83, 9.14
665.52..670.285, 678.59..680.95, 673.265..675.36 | 0.019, 9.2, 8.68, 8.38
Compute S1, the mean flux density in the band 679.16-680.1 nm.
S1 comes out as 8.22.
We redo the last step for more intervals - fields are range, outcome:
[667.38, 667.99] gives 9.83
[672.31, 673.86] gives 8.21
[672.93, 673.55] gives 9.57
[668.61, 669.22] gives 9.5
